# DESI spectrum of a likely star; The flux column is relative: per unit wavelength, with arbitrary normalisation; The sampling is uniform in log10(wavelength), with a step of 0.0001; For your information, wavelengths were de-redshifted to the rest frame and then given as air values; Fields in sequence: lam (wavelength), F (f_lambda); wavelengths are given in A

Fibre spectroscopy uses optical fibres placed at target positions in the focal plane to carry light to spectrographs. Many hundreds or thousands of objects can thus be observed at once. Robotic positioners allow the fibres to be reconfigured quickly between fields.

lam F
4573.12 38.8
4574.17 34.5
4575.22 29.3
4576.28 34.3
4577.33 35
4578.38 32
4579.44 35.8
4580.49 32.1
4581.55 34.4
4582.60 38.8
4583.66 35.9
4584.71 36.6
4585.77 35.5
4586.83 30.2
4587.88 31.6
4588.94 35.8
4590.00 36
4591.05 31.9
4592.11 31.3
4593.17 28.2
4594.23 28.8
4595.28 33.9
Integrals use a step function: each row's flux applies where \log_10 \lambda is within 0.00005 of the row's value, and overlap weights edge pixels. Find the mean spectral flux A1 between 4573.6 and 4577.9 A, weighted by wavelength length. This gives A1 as 33.4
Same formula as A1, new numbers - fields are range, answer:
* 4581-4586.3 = 36.2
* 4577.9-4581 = 33.3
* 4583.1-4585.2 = 36.3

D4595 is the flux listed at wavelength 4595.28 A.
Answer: 33.9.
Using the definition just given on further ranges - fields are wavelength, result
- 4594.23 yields 28.8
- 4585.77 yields 35.5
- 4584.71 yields 36.6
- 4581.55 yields 34.4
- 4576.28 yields 34.3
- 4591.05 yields 31.9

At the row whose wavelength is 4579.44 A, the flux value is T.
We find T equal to 35.8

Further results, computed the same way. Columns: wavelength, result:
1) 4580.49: 32.1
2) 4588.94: 35.8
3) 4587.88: 31.6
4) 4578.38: 32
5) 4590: 36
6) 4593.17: 28.2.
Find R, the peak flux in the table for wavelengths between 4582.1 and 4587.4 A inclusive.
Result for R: 38.8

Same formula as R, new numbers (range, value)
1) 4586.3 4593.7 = 36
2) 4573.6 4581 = 35.8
